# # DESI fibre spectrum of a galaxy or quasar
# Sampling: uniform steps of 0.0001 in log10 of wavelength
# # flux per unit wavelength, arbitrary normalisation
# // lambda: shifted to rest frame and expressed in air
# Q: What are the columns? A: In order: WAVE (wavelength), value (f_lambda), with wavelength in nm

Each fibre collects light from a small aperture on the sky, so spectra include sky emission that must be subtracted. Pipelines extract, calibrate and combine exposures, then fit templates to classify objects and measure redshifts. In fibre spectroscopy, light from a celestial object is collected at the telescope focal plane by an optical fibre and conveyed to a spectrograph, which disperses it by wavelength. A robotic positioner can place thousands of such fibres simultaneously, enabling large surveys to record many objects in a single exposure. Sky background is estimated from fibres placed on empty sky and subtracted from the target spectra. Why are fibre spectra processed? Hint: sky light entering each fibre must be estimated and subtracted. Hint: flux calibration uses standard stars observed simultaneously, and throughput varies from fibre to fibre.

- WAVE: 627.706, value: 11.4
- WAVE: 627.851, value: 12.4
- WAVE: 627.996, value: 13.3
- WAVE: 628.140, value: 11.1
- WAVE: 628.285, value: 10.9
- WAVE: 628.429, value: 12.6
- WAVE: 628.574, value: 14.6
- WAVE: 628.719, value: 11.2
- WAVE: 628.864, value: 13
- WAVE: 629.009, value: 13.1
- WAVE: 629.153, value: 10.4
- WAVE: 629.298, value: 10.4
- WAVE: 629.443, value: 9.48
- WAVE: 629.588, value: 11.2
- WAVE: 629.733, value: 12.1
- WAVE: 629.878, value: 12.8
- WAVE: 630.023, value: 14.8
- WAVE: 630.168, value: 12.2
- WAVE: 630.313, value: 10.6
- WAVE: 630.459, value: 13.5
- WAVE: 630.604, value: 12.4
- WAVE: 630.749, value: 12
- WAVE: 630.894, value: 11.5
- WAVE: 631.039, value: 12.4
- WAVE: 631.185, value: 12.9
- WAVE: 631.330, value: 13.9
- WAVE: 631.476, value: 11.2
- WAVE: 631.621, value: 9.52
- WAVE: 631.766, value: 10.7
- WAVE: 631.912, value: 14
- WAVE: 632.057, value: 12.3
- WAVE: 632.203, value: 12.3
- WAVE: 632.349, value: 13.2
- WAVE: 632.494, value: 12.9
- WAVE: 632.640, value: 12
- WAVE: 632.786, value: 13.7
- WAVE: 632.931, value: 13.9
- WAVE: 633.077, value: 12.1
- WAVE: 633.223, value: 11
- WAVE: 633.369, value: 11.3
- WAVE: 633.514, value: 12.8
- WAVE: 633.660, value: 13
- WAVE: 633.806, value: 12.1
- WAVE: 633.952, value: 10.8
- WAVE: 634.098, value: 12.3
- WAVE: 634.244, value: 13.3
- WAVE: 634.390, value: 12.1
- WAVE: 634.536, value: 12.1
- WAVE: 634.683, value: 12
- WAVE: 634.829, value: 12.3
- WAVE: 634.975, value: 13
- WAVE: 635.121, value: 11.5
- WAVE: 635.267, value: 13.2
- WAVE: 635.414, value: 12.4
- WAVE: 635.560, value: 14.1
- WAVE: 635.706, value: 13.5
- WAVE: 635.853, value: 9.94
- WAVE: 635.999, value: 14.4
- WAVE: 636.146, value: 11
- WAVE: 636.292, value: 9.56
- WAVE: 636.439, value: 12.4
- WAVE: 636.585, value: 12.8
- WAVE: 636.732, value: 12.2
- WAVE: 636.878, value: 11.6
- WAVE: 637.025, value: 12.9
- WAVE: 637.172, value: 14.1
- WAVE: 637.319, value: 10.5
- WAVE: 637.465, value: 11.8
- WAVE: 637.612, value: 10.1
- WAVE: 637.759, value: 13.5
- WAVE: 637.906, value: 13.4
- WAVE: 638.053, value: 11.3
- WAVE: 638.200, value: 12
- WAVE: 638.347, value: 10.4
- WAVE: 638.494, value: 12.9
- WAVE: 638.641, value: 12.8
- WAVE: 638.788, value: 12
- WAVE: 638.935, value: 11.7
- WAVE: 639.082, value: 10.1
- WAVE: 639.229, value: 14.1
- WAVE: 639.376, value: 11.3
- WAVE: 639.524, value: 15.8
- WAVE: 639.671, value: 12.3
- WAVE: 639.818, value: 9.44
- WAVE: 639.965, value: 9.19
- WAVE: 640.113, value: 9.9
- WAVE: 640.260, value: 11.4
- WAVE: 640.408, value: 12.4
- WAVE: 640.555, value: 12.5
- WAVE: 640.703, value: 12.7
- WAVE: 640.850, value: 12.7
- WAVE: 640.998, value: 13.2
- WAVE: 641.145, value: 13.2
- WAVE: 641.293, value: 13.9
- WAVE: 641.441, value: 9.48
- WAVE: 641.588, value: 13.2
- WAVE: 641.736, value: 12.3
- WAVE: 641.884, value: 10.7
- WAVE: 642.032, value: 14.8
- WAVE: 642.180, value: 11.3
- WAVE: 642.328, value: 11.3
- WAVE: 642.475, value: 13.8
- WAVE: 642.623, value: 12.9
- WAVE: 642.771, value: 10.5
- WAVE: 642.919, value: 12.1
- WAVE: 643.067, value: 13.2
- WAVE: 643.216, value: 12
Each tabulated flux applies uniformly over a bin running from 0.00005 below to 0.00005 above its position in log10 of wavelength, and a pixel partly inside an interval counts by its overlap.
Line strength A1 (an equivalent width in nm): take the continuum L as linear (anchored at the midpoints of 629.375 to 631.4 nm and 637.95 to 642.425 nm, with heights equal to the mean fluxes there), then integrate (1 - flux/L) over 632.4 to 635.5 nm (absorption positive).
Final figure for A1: -0.05 nm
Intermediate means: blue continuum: 12.3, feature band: 12.4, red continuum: 12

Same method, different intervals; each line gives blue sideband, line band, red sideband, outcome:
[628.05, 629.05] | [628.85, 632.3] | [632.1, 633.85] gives 0.11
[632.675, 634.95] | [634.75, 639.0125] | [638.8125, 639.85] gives 0.03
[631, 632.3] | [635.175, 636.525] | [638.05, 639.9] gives -0.02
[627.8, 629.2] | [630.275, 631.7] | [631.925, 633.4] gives 0.05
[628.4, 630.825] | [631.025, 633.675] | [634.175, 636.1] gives 0.00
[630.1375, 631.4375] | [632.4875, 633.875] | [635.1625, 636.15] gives 0.01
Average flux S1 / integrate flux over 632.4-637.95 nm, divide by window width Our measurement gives 12.3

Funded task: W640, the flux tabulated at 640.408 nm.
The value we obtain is 12.4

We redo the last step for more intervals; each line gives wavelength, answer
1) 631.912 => 14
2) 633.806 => 12.1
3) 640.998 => 13.2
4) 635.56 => 14.1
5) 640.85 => 12.7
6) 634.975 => 13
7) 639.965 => 9.19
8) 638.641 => 12.8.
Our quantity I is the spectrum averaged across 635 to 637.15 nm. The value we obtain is 12.3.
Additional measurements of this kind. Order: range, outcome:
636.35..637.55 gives 12.2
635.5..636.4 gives 12.1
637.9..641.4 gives 12.1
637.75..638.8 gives 12.2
